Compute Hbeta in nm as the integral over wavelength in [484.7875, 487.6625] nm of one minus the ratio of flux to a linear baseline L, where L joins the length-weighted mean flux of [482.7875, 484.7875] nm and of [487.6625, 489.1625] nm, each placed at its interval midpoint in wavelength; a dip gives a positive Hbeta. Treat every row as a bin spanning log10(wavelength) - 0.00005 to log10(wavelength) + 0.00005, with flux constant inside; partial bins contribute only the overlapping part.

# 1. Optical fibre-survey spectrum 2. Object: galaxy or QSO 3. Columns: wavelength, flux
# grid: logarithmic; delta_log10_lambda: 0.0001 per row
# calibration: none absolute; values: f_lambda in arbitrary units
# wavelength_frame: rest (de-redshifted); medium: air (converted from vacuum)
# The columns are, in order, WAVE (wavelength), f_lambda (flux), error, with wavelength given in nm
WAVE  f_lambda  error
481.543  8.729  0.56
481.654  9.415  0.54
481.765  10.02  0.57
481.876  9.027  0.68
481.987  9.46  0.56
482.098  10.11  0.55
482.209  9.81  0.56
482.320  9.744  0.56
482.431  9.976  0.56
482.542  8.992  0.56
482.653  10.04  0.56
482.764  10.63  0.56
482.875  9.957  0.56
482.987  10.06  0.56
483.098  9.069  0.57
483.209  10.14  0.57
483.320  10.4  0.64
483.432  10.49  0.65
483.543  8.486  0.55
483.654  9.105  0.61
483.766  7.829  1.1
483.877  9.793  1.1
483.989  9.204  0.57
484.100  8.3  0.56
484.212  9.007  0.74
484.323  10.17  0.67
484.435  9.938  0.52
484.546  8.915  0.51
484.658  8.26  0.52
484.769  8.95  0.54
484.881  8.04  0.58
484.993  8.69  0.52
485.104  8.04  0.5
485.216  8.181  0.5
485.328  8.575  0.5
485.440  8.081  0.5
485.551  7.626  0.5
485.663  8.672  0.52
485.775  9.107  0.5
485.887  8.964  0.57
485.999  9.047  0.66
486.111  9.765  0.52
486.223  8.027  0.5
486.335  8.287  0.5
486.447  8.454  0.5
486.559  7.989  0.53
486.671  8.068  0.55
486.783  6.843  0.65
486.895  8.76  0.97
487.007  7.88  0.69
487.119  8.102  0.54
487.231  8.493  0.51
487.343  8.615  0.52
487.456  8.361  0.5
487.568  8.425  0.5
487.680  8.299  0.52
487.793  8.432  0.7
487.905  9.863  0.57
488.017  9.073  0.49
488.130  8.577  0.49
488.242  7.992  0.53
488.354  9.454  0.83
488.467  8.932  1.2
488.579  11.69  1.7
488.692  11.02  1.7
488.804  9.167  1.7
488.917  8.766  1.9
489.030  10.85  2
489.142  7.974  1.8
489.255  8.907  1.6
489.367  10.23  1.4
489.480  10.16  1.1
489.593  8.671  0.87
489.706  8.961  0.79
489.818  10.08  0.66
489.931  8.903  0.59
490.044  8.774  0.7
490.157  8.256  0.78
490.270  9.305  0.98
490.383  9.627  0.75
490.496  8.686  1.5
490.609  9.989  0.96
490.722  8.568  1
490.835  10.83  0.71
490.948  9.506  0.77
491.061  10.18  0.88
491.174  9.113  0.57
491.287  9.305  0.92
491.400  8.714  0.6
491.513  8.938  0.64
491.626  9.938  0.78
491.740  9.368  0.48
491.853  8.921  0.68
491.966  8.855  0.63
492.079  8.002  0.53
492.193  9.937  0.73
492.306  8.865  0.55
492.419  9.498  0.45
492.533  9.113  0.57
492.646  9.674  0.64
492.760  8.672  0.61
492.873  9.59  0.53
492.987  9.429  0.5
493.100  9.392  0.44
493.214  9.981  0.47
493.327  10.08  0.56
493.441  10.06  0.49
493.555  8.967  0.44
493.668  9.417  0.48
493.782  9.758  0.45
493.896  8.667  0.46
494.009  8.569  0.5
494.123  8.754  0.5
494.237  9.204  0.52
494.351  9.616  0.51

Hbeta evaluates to 0.30 nm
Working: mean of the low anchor 9.37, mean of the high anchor 9.35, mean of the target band 8.37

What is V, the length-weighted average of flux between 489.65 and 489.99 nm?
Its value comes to 9.32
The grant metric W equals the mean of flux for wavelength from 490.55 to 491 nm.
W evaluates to 9.72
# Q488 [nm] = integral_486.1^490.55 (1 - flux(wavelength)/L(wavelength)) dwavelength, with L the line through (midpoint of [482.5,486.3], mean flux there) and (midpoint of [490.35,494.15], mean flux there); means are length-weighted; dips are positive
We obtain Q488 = 0.14 nm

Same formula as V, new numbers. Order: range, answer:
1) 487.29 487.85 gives 8.42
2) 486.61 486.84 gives 7.48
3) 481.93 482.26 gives 9.79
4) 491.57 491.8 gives 9.62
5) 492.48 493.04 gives 9.29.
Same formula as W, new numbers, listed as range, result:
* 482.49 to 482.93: 9.92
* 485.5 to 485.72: 8.15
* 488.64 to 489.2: 9.54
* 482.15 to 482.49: 9.84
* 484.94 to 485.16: 8.38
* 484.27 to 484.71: 9.32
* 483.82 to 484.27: 9.08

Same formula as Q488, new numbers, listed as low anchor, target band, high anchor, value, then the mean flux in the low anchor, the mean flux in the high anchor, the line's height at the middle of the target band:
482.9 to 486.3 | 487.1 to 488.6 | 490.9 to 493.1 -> 0.04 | 8.97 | 9.25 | 9.09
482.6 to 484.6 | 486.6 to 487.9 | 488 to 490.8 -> 0.16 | 9.53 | 9.32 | 9.4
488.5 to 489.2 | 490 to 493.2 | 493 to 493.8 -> 0.16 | 9.88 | 9.65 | 9.74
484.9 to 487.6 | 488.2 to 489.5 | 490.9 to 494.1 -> -0.12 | 8.37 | 9.3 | 8.76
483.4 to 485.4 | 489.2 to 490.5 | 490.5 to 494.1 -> -0.01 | 8.86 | 9.34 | 9.19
